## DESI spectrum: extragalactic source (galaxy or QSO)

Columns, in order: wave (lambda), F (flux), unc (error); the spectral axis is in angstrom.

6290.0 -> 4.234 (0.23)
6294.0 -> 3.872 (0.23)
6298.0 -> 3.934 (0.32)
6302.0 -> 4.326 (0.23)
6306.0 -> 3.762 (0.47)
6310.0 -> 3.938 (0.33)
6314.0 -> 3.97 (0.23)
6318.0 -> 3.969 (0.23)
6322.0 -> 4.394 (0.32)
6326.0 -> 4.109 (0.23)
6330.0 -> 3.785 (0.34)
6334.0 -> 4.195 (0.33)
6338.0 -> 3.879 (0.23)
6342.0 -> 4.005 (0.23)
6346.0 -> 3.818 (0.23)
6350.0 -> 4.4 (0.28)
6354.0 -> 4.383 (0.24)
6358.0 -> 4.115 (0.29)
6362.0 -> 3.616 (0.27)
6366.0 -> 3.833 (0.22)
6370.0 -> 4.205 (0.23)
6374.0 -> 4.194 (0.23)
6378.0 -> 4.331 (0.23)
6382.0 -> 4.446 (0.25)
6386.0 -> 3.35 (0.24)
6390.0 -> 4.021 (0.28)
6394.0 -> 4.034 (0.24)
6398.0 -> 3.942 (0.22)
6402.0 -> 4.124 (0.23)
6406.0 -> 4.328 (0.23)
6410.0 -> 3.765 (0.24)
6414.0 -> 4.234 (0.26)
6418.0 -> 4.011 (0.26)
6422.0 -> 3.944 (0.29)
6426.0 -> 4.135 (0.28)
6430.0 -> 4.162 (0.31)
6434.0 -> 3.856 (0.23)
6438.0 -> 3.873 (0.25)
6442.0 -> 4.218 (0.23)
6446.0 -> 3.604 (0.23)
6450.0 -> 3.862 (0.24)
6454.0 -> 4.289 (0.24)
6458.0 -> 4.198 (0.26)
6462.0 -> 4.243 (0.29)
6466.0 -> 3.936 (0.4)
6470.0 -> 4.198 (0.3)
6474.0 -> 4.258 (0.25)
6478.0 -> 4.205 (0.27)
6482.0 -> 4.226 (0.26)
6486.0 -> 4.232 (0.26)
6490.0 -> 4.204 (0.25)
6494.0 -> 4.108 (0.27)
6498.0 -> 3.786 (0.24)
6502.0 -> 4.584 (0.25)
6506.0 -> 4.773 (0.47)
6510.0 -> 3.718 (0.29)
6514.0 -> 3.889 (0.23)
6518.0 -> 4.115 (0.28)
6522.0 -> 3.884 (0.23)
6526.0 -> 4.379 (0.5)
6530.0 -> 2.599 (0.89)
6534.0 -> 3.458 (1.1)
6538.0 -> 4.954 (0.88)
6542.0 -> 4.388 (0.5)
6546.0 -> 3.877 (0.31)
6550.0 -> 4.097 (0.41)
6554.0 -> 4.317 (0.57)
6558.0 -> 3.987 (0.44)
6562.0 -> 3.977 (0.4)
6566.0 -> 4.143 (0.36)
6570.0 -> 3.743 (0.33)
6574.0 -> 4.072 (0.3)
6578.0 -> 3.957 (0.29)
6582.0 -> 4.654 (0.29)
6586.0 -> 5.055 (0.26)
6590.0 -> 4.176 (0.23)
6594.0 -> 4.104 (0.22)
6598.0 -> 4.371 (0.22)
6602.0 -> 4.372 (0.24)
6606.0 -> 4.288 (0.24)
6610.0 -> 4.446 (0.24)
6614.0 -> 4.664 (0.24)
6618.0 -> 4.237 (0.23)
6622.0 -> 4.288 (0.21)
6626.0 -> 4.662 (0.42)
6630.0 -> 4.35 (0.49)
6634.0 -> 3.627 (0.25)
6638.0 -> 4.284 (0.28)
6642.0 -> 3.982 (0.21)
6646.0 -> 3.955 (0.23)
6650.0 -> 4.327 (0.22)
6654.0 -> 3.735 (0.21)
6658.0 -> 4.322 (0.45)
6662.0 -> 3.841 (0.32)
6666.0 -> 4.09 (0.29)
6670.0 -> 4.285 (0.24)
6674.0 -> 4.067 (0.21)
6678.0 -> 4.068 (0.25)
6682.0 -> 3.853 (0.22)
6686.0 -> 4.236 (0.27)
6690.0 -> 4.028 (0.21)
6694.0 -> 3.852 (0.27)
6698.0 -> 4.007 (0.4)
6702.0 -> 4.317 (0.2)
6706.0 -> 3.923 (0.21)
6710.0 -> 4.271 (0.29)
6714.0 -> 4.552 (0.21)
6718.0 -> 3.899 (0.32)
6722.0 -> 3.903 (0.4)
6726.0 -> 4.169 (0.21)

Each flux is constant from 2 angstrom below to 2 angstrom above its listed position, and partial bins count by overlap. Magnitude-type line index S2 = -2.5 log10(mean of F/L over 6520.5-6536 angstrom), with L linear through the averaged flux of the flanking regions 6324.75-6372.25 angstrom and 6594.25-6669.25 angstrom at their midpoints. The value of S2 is 0.16 mag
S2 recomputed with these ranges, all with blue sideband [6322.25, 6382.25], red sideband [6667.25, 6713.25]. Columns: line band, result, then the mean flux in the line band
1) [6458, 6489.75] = -0.03 mag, 4.19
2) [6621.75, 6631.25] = -0.09 mag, 4.47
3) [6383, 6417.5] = 0.03 mag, 3.99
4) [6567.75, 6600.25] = -0.05 mag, 4.27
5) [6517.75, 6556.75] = 0.02 mag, 4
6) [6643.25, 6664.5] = 0.02 mag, 4.04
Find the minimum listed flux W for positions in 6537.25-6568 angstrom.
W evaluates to 3.877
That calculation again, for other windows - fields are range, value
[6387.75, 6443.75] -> 3.765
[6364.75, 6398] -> 3.35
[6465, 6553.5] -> 2.599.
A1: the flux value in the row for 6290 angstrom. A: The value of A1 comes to 4.234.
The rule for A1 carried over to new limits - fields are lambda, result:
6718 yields 3.899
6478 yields 4.205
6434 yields 3.856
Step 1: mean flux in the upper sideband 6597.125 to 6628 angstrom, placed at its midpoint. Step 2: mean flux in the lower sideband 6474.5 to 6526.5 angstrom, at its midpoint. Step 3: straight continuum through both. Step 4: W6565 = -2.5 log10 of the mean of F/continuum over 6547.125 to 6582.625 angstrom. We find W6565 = 0.06 mag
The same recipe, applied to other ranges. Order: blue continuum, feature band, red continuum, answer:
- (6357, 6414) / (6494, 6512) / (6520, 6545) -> -0.07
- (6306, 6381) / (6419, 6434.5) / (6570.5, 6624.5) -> 0.03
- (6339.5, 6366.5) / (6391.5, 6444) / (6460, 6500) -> 0.01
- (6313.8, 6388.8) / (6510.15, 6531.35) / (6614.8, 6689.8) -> 0.08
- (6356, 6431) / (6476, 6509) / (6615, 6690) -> -0.05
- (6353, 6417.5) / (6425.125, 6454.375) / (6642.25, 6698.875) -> 0.02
